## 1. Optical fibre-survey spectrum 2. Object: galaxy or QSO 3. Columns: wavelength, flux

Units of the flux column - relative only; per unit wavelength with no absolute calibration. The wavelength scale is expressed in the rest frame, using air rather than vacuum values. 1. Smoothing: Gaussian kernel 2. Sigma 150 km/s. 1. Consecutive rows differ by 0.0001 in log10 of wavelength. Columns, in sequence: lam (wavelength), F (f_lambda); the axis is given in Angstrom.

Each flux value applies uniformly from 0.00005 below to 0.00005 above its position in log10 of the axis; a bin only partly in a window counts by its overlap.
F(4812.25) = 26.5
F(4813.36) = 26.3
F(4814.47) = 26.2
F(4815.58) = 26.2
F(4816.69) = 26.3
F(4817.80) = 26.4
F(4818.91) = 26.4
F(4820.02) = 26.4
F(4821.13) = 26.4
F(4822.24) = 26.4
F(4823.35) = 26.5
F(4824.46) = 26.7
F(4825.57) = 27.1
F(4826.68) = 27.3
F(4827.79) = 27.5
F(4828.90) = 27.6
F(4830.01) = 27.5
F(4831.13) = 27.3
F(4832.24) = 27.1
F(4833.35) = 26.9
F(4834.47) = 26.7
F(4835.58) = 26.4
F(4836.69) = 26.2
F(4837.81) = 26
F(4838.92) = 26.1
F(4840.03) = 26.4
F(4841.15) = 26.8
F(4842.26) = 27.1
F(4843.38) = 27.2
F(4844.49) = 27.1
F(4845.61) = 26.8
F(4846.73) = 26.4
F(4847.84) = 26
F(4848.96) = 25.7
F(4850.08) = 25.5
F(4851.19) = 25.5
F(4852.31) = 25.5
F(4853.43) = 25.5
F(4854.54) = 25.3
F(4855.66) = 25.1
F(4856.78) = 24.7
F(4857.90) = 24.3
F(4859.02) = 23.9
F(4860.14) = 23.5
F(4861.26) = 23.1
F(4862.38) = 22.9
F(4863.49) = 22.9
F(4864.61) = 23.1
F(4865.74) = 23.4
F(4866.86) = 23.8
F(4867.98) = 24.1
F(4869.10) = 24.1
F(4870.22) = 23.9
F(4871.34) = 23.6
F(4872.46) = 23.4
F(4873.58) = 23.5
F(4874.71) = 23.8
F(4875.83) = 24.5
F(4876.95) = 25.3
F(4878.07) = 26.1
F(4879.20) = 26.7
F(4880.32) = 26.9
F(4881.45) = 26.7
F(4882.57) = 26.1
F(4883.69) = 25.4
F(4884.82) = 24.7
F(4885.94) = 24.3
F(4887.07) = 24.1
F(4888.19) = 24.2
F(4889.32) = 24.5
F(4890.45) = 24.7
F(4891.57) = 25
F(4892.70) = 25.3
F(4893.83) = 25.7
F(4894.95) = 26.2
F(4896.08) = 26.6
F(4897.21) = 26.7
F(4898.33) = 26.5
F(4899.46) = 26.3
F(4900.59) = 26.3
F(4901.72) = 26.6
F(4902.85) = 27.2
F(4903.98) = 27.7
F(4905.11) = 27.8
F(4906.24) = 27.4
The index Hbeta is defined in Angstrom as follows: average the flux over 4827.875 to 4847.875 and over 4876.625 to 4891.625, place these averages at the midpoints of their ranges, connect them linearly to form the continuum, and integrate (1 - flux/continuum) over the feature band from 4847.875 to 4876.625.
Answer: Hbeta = 2.00 Angstrom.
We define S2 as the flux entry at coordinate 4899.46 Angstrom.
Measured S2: 26.3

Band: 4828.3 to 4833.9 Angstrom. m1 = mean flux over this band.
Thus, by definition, 27.3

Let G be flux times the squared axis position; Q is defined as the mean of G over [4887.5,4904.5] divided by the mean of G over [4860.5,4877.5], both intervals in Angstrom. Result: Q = 1.11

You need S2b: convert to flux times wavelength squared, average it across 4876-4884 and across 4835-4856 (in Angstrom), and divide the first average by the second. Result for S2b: 1.01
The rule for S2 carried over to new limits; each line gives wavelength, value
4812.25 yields 26.5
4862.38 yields 22.9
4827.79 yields 27.5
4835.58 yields 26.4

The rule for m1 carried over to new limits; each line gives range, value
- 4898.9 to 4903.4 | 26.6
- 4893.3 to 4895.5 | 26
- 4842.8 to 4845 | 27.2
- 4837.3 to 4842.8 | 26.5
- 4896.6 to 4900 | 26.5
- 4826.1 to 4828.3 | 27.4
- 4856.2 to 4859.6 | 24.3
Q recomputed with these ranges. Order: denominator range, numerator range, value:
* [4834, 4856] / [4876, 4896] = 0.99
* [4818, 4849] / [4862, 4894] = 0.94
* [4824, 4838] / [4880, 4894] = 0.95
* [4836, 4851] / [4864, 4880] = 0.93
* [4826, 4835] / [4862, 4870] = 0.88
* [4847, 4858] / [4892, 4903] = 1.05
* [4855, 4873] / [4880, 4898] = 1.08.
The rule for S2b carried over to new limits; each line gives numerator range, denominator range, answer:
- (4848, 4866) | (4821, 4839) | 0.92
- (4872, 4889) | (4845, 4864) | 1.02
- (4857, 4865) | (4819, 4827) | 0.89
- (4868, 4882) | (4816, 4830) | 0.95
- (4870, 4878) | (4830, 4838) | 0.92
